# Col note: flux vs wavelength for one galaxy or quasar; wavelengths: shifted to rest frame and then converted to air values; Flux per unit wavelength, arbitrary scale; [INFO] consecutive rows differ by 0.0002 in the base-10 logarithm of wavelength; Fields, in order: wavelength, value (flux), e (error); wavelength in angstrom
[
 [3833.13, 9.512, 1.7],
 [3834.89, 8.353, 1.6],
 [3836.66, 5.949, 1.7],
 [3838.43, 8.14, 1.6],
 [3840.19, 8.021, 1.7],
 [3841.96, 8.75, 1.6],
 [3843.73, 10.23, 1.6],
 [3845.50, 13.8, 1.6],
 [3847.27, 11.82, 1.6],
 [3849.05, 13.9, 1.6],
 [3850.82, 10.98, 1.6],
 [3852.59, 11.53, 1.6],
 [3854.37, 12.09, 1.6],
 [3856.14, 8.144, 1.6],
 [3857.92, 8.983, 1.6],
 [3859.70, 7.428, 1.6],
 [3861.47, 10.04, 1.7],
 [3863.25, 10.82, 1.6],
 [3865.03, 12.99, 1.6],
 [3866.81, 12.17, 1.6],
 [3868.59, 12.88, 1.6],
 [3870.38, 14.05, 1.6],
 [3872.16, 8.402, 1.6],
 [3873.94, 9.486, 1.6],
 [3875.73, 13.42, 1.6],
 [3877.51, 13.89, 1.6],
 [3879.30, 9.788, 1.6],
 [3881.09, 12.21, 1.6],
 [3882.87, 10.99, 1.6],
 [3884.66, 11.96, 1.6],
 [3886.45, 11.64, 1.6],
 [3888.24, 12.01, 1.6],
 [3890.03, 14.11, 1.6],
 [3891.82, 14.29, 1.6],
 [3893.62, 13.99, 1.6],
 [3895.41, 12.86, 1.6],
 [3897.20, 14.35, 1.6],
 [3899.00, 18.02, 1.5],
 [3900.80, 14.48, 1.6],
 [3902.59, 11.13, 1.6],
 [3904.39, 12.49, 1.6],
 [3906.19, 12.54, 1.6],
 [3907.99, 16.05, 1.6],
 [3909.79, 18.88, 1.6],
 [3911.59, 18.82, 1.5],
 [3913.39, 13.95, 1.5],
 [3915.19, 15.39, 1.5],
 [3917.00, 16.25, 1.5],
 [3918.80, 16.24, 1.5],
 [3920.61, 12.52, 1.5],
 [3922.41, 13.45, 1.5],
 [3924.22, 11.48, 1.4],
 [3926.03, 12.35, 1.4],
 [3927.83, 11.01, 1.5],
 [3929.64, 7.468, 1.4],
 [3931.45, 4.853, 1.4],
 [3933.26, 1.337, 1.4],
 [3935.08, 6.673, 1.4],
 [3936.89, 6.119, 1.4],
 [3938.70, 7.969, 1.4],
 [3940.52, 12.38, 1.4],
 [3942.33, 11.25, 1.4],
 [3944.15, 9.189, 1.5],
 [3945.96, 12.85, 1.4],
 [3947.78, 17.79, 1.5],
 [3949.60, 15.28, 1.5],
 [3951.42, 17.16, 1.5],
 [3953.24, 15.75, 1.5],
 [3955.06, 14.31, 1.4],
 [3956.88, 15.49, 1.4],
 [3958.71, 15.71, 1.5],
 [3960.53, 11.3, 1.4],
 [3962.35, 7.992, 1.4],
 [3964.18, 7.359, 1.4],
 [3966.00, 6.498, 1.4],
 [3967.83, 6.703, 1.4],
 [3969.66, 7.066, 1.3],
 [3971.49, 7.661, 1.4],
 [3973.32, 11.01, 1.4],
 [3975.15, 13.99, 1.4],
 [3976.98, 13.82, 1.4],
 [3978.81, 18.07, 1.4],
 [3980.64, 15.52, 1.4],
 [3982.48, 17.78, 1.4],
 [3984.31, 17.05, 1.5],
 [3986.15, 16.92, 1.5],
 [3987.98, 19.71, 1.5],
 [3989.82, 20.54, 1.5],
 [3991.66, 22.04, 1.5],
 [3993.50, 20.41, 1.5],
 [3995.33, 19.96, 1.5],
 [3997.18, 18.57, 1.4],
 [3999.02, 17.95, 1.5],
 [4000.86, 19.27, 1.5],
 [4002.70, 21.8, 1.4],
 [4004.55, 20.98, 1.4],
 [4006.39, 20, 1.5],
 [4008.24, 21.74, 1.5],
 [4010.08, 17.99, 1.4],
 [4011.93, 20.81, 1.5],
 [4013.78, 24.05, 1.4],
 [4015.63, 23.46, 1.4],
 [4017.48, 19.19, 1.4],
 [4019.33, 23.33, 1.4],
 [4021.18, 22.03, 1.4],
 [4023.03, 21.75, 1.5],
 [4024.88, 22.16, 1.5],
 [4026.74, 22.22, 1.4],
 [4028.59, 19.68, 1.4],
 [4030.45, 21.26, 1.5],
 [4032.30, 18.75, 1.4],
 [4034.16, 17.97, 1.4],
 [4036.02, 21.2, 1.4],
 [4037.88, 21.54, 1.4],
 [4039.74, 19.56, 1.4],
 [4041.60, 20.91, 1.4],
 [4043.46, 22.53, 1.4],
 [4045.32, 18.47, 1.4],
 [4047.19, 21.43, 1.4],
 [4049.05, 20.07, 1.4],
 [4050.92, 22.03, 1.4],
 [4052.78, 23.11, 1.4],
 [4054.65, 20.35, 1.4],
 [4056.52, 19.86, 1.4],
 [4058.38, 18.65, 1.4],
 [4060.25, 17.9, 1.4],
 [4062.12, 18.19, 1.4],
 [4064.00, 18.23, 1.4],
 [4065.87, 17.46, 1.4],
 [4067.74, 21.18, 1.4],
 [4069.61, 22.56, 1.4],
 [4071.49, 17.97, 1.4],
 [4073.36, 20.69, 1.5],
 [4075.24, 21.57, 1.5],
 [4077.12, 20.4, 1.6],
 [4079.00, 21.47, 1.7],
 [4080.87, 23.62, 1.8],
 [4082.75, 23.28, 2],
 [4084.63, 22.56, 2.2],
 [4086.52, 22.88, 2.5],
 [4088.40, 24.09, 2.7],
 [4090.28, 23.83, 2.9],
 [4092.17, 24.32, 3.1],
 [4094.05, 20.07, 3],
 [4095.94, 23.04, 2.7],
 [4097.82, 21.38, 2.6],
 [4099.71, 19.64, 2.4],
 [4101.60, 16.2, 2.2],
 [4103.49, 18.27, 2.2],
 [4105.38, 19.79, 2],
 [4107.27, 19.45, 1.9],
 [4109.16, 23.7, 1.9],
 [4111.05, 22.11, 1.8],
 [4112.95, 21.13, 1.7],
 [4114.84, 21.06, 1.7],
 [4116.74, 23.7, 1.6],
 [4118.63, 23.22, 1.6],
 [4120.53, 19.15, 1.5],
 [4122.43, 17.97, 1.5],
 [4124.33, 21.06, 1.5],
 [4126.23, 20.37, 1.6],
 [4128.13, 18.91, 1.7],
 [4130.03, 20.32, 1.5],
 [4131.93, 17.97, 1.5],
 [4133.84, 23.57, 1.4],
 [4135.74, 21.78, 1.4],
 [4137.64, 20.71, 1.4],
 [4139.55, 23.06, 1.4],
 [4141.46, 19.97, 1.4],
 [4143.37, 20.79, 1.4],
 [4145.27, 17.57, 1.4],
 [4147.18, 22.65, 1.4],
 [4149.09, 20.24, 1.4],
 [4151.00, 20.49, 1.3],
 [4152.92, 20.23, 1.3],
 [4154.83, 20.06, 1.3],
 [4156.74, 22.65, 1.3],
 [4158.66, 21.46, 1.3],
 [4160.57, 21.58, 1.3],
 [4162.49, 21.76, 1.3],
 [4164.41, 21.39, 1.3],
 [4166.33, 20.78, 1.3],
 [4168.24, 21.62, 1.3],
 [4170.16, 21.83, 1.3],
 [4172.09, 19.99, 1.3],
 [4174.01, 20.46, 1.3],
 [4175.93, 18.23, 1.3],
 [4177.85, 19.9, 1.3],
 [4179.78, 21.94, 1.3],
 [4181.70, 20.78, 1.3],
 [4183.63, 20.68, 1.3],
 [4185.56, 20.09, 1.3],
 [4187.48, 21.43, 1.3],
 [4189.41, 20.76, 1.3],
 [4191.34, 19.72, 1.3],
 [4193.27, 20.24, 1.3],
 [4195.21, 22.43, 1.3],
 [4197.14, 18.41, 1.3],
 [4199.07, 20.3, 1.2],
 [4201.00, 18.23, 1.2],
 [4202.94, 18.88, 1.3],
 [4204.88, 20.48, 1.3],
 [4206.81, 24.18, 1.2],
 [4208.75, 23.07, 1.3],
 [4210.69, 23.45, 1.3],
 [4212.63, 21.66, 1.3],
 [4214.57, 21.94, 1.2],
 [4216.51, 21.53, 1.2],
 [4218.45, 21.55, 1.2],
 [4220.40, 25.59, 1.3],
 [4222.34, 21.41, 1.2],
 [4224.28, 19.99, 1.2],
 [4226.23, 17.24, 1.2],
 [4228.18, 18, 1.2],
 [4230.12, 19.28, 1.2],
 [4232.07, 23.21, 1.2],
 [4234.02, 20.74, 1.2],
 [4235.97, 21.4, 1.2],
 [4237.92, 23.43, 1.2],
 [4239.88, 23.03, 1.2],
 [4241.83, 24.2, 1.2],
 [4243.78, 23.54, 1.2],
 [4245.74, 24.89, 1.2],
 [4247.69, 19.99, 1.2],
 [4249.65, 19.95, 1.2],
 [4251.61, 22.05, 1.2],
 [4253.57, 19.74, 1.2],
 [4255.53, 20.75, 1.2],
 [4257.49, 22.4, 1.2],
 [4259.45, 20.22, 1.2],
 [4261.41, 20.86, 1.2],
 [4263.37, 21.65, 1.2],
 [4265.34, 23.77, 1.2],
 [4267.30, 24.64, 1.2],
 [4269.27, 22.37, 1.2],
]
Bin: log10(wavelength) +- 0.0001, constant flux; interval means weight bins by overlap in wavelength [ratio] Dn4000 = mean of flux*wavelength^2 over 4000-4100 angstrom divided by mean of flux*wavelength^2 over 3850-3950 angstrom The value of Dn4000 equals 1.89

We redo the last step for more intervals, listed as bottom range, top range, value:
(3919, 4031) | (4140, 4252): 1.53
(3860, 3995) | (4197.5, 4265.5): 1.93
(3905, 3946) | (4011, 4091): 1.92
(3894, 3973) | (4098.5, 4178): 1.90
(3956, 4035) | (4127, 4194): 1.29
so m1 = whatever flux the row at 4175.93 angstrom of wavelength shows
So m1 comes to 18.23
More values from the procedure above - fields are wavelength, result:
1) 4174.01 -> 20.46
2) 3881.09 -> 12.21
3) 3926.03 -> 12.35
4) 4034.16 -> 17.97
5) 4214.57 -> 21.94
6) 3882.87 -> 10.99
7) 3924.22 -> 11.48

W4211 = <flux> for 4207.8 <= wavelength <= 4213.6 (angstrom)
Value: 22.7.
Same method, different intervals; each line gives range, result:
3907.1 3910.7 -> 17.5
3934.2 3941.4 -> 8.28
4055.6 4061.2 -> 18.8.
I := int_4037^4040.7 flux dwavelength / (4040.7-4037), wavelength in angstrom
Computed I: 20.5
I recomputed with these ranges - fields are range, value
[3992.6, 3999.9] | 19.2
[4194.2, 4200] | 20.4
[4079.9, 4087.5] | 23.1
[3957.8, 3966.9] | 9.78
